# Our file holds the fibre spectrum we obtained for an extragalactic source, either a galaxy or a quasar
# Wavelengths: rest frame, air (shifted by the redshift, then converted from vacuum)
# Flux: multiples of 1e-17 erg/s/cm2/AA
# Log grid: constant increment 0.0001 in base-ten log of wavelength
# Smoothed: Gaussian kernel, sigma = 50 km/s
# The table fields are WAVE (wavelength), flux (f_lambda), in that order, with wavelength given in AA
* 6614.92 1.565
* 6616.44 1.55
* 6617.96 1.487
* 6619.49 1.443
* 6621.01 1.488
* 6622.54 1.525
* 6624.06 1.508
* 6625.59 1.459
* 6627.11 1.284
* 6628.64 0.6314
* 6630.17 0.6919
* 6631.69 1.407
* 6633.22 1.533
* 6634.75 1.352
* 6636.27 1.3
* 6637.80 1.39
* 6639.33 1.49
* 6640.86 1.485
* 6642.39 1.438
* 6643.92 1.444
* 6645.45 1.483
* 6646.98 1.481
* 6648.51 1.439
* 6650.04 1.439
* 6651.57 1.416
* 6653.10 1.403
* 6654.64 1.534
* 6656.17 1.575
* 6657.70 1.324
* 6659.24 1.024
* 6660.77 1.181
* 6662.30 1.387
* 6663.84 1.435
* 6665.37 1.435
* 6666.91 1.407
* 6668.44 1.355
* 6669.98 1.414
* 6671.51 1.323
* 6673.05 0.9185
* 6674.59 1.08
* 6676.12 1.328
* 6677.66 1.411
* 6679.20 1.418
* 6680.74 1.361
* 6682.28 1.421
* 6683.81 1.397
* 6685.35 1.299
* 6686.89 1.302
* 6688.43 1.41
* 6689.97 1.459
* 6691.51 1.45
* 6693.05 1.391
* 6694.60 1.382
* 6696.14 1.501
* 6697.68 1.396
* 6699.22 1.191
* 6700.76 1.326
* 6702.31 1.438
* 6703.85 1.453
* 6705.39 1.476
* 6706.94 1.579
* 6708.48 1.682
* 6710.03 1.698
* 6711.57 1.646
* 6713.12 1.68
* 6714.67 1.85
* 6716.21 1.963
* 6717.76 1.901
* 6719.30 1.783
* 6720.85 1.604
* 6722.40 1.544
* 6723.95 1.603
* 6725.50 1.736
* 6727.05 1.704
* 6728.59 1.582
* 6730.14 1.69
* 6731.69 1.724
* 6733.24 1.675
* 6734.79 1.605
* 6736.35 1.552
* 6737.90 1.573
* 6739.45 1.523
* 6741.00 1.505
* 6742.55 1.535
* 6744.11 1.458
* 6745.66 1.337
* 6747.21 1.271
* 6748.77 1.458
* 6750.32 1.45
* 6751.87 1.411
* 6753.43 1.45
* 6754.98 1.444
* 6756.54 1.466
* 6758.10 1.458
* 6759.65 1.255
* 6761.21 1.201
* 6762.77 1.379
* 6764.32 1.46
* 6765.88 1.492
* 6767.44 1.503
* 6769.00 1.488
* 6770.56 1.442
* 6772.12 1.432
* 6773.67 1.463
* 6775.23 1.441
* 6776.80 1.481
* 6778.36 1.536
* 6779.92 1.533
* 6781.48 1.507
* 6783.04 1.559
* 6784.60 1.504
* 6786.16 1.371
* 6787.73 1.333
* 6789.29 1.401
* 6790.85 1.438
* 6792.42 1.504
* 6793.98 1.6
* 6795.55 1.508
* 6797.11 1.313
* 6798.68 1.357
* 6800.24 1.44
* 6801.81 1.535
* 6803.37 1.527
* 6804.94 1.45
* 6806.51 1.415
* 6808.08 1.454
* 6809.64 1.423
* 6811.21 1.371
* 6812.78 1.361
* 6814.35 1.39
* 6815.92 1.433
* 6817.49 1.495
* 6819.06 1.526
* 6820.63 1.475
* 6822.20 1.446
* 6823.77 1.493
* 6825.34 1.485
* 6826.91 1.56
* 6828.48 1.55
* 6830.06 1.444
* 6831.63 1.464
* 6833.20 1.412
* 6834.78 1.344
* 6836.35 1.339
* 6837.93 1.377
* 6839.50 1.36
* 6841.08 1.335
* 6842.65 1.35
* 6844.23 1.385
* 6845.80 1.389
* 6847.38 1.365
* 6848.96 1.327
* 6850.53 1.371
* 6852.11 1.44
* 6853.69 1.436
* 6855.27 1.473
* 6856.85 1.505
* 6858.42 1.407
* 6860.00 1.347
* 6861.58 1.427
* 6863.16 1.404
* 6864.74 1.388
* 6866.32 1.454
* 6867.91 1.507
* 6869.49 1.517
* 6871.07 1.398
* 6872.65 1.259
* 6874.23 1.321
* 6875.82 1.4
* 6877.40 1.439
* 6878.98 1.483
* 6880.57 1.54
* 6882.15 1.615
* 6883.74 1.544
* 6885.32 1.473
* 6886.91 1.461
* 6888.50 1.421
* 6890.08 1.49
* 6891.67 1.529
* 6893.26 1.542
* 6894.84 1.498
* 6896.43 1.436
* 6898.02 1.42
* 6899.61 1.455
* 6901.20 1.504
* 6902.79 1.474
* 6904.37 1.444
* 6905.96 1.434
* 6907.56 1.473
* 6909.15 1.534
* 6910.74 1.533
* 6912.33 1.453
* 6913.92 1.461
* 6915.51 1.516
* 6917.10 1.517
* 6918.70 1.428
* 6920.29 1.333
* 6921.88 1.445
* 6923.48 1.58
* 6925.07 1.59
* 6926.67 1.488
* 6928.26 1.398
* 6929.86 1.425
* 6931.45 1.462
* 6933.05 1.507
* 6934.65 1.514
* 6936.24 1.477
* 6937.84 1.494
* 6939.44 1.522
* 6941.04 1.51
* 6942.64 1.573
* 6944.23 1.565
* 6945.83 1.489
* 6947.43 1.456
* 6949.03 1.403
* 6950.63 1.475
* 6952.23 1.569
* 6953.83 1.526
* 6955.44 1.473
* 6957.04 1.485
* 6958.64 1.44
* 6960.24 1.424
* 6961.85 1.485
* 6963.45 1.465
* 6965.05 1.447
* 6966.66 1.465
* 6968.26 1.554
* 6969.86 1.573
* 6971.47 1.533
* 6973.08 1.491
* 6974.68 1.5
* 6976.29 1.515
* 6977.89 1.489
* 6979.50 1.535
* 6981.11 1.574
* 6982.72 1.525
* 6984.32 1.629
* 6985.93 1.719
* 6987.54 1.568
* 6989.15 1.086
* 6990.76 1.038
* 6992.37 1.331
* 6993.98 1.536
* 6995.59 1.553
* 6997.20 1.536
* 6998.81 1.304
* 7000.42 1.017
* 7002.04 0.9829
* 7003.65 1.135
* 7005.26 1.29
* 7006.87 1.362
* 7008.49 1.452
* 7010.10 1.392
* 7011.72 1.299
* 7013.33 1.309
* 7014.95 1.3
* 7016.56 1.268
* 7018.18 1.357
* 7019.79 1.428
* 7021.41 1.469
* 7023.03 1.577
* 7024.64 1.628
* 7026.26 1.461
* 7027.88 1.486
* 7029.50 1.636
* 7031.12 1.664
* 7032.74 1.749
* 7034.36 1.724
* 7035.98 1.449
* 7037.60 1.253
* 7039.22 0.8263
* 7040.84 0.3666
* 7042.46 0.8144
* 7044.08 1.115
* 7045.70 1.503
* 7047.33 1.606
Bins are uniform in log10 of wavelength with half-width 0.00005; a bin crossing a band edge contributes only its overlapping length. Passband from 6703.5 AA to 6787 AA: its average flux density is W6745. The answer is 1.54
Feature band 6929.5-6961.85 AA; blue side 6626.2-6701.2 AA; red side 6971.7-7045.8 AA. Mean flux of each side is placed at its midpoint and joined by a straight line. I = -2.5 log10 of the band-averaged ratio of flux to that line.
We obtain -0.09 mag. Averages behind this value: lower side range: 1.35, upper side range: 1.37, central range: 1.49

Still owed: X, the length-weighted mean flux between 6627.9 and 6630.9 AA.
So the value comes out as 0.661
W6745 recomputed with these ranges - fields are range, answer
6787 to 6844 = 1.44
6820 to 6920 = 1.45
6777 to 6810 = 1.46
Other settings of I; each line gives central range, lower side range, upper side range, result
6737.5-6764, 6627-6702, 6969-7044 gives -0.05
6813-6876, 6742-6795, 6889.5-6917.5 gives 0.03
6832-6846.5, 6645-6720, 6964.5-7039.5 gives 0.05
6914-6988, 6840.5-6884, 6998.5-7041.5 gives -0.09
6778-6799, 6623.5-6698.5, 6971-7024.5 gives -0.07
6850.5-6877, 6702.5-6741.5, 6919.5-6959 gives 0.09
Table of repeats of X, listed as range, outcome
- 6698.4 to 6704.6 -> 1.35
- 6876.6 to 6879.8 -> 1.46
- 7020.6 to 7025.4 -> 1.56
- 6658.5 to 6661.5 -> 1.1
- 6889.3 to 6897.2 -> 1.5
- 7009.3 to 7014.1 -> 1.33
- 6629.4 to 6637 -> 1.26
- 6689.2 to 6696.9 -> 1.44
